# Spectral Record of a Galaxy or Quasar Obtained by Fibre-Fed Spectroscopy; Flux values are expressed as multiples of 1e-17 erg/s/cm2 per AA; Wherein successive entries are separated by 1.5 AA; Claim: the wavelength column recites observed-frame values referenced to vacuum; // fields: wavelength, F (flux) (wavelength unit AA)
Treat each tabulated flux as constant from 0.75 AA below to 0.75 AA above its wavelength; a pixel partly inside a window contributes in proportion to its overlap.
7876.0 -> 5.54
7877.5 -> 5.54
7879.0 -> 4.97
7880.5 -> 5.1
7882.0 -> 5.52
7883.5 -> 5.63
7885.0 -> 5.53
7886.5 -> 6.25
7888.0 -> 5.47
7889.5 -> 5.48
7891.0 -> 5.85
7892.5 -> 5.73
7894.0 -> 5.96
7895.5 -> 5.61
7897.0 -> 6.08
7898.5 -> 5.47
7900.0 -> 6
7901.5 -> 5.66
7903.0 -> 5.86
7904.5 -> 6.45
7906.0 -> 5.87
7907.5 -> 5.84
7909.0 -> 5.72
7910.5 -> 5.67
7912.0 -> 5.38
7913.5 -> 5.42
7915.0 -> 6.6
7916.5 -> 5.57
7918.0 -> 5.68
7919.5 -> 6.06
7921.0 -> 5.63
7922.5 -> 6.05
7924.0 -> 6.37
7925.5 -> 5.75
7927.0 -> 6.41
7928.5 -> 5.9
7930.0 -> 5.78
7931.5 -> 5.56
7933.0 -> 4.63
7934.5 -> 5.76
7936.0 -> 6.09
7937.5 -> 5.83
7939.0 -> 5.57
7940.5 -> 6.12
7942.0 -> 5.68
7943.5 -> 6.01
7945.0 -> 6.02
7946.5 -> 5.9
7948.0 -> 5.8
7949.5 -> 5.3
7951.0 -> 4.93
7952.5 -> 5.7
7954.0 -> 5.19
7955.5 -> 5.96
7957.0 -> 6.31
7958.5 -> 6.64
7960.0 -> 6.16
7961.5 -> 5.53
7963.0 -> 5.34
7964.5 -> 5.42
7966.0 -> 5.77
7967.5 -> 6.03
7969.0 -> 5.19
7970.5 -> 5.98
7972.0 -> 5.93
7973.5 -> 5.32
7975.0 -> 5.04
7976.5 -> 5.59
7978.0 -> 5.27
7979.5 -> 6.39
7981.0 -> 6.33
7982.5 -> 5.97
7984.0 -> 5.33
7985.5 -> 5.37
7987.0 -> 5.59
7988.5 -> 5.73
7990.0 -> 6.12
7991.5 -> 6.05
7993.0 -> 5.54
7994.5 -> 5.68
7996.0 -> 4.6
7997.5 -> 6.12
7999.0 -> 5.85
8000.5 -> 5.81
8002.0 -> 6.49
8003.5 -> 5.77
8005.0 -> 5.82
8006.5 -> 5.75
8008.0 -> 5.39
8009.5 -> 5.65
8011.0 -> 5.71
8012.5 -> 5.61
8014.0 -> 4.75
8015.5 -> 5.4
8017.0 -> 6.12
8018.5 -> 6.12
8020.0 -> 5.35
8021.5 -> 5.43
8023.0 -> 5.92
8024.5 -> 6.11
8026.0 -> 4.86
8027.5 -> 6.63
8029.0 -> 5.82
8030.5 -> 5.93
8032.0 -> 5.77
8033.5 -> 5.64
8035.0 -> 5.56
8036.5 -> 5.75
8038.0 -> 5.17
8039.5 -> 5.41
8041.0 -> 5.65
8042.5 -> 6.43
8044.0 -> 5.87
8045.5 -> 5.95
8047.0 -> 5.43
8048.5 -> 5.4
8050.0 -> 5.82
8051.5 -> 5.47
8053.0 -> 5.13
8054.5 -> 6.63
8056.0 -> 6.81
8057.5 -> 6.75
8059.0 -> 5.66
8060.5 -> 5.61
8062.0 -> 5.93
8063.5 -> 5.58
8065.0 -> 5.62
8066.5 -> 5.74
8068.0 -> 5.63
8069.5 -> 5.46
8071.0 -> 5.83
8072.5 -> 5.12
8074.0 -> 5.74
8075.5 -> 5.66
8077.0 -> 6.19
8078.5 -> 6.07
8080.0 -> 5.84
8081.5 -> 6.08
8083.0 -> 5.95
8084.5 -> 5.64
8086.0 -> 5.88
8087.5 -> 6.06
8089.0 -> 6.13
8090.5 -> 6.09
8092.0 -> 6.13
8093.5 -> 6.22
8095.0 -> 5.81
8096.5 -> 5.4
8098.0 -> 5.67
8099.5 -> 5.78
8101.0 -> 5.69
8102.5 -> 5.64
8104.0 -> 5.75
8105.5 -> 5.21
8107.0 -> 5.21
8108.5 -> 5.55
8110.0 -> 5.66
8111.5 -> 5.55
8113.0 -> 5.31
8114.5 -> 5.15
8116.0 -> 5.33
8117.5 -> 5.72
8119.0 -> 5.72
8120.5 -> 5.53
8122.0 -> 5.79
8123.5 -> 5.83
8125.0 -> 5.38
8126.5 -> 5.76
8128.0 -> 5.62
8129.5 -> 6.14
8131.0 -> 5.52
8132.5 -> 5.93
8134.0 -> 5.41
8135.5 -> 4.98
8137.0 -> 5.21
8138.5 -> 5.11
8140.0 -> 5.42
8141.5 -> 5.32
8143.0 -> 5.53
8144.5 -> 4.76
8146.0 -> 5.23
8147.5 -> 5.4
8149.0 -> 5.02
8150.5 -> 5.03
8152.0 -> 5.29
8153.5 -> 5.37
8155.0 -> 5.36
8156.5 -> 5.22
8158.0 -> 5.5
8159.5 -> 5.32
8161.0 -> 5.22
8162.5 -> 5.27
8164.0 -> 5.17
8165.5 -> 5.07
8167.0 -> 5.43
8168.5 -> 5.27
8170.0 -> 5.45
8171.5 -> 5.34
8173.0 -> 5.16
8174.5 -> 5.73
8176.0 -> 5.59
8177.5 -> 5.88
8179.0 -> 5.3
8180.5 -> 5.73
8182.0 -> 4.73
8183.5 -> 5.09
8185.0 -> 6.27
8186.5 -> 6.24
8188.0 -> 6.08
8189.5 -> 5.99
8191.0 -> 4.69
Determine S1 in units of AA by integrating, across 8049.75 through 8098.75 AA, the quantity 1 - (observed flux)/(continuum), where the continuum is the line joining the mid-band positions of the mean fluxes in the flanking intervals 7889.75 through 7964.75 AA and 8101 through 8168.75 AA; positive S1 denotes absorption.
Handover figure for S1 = -3.0 AA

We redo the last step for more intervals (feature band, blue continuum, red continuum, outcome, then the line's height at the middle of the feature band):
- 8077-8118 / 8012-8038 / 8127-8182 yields -1.7 AA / 5.5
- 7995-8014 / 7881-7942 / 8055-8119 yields 0.3 AA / 5.78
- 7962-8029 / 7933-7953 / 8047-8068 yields 0.9 AA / 5.76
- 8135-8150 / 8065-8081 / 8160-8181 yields 0.8 AA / 5.49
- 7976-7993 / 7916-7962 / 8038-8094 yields 0.1 AA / 5.82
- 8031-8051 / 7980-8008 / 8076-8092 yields 0.7 AA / 5.89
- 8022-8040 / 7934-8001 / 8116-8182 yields -0.3 AA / 5.62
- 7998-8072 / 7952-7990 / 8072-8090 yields 0.8 AA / 5.82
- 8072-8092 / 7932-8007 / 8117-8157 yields -1.4 AA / 5.53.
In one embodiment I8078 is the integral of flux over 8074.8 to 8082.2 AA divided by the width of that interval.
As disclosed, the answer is 5.97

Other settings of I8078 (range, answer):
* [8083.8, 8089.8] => 5.93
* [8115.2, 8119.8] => 5.58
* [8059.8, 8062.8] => 5.77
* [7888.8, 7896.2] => 5.73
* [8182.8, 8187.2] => 5.87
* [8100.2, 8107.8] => 5.5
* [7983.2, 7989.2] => 5.51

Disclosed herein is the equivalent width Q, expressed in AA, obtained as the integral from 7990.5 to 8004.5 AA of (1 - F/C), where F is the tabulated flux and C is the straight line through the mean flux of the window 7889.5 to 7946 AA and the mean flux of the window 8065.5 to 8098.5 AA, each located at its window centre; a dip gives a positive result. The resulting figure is 0.1 AA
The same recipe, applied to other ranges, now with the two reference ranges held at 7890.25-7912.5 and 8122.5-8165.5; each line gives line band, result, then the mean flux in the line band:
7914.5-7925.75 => -0.3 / 5.96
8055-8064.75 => -0.9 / 6.05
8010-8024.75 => -0.1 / 5.64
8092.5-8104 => -0.6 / 5.75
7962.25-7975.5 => 0.3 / 5.57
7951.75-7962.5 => -0.4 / 5.91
